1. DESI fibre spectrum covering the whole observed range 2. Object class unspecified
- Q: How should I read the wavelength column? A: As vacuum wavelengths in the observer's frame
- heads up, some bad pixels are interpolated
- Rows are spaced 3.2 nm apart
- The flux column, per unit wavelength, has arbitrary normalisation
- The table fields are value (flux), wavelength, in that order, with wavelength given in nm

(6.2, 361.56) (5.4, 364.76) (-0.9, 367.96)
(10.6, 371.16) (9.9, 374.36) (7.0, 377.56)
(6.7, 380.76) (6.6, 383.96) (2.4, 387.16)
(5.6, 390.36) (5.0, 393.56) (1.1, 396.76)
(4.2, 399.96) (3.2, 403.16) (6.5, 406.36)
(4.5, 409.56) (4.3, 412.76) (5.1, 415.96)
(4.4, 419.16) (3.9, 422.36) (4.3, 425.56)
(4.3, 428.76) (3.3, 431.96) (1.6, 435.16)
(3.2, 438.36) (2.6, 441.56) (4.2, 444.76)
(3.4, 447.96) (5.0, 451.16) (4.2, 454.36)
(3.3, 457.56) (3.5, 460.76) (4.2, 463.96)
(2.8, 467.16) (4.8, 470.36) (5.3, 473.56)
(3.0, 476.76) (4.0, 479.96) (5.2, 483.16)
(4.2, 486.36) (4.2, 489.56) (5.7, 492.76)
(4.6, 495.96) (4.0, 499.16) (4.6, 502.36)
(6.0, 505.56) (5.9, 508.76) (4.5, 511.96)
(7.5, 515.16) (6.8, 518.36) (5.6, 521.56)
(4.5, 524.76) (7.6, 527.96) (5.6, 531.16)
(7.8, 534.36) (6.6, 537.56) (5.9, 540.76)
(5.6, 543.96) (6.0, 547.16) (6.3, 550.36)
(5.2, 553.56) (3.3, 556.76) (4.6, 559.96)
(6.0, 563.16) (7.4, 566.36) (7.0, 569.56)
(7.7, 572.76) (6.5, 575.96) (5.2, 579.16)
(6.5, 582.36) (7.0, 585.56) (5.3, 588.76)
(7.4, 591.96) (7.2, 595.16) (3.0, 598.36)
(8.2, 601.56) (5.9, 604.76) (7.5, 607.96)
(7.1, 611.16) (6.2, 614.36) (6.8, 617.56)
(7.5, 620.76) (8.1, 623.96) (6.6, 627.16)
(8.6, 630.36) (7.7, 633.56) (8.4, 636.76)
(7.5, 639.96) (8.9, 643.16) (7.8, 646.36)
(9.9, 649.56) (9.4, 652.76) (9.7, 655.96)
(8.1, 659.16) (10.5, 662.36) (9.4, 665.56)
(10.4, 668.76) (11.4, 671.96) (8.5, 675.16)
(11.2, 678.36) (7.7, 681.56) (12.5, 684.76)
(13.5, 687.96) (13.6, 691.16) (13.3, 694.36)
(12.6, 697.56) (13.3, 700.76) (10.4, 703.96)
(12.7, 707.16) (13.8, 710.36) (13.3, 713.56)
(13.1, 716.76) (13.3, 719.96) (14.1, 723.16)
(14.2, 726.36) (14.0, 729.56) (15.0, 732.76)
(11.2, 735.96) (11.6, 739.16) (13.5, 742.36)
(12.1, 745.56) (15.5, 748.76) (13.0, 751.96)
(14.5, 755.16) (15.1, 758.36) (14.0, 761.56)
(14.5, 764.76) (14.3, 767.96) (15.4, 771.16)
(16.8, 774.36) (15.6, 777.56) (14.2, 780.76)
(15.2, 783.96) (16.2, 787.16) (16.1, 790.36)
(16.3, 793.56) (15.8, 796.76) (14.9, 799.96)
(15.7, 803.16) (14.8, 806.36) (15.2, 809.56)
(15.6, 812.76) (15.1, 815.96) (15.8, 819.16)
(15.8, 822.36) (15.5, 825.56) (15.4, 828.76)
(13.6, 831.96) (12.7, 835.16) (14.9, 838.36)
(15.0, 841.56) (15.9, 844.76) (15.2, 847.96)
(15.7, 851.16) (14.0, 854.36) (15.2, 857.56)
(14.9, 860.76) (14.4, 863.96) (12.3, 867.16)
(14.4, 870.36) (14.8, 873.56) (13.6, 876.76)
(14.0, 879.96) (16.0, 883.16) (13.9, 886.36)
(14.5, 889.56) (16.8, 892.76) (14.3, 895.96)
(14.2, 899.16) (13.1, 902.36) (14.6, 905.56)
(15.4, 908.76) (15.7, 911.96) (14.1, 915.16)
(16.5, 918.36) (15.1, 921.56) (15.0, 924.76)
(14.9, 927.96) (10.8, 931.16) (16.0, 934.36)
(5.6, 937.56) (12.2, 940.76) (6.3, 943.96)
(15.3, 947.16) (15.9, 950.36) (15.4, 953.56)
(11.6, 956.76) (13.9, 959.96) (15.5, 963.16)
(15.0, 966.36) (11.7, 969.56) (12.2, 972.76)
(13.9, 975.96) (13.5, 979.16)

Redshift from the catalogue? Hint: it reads 0.72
